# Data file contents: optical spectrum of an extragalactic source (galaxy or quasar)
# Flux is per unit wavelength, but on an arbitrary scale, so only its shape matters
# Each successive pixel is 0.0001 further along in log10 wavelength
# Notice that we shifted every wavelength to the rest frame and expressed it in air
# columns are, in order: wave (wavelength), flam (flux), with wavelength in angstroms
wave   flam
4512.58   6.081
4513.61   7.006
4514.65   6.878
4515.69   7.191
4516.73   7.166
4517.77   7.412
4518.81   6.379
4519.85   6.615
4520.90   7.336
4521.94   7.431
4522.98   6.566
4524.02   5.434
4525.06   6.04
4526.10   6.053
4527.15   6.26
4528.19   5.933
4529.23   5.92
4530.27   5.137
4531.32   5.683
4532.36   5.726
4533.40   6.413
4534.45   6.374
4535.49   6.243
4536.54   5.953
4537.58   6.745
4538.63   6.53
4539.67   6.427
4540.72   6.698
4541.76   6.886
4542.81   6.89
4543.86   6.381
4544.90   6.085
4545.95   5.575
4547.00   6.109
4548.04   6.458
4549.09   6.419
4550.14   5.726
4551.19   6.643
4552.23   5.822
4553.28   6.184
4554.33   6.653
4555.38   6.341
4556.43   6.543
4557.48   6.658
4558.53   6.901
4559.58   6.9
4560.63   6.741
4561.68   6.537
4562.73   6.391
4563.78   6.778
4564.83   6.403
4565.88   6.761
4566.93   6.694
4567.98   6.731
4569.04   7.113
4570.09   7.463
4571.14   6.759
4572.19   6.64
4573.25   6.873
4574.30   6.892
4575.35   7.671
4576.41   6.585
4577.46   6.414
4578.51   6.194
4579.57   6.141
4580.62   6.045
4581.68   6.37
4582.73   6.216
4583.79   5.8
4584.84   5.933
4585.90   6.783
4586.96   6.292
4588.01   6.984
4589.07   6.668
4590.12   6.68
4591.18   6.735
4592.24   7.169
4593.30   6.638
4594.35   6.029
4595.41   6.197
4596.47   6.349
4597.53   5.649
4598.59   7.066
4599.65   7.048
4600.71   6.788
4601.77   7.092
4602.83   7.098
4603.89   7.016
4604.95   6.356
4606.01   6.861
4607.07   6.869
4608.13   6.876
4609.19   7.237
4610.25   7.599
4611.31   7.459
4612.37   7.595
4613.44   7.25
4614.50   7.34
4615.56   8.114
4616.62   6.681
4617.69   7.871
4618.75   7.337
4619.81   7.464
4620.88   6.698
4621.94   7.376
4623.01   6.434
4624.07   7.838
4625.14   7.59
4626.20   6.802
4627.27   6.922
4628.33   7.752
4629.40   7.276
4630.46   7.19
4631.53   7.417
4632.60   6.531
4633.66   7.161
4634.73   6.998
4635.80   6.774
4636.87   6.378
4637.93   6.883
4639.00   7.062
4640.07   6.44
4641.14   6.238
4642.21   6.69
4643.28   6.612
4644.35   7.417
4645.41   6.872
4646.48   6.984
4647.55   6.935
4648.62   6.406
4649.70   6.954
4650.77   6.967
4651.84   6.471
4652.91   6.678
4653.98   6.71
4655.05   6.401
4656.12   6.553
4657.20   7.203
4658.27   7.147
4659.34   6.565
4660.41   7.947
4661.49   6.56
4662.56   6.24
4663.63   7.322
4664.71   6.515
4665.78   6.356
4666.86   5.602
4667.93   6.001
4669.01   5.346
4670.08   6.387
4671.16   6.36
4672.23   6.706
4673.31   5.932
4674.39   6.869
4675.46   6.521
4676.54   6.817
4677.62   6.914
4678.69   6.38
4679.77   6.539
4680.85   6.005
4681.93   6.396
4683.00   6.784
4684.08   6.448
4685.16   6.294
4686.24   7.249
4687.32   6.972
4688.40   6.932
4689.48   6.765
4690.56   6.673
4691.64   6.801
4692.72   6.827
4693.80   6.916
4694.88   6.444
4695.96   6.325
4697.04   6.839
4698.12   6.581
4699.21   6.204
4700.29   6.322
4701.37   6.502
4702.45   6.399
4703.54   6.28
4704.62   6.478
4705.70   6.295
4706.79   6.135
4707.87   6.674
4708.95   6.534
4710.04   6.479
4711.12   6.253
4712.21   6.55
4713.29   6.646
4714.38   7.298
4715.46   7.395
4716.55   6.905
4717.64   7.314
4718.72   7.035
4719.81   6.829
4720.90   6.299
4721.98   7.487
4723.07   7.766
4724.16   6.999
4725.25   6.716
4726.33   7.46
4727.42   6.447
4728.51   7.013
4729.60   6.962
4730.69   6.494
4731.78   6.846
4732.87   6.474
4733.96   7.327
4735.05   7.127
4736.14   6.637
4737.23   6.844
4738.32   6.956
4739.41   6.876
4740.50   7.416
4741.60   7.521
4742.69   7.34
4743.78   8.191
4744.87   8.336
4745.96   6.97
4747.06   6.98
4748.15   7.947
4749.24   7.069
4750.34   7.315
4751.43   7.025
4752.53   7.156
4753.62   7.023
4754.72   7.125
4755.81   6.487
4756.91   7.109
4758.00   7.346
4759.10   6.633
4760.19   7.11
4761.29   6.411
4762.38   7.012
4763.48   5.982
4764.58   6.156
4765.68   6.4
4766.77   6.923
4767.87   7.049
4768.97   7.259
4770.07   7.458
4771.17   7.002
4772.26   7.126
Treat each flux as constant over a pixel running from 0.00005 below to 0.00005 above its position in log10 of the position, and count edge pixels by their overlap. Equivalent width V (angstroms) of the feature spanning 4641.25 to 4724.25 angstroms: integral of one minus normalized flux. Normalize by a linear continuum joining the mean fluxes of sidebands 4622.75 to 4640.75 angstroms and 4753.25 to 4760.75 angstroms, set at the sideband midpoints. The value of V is 4.1 angstroms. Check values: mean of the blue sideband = 7.03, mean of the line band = 6.66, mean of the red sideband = 6.97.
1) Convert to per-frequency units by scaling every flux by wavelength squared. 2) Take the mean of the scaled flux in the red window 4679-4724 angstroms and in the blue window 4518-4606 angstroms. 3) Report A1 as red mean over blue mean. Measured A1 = 1.09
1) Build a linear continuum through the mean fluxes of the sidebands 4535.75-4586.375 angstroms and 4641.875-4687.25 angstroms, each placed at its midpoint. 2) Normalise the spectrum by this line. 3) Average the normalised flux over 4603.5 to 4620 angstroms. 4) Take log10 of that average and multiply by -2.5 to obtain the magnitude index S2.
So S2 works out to -0.11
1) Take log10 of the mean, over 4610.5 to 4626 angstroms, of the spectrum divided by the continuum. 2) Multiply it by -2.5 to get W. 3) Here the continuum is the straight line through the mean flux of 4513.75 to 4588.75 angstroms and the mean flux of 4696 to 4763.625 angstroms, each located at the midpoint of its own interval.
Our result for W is -0.11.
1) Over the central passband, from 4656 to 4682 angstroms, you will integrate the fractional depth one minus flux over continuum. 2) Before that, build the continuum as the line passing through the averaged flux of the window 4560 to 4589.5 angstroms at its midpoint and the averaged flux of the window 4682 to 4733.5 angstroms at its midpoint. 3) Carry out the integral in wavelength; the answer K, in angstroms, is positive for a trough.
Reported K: 0.6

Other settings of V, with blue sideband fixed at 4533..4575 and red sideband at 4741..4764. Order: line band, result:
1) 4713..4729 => 0.0 angstroms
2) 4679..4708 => 1.7 angstroms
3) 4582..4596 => 0.4 angstroms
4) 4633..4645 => 0.0 angstroms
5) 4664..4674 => 1.1 angstroms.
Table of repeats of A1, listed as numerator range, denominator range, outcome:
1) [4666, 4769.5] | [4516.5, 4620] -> 1.09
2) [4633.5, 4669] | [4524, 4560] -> 1.12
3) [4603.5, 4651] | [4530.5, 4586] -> 1.13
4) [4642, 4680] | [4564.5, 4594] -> 1.04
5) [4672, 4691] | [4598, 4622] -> 0.95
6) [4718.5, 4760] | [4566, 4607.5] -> 1.14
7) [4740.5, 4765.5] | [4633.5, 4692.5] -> 1.11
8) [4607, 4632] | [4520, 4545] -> 1.20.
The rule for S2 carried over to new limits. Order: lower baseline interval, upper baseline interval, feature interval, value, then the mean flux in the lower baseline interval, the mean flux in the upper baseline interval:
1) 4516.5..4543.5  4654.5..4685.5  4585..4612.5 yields -0.06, 6.38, 6.52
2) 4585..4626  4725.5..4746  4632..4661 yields 0.03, 6.97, 7.12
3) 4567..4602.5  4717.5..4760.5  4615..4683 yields 0.00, 6.61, 7.1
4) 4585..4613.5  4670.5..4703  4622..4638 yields -0.05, 6.81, 6.59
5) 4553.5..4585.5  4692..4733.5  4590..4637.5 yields -0.06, 6.6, 6.72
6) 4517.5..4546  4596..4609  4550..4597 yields 0.00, 6.33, 6.77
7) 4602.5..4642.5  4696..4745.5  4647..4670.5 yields 0.07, 7.09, 6.87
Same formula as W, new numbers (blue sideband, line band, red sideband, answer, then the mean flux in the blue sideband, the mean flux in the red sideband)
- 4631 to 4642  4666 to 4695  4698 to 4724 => 0.04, 6.78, 6.7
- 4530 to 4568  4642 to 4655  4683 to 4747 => -0.02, 6.39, 6.85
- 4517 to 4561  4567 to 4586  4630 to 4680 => -0.02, 6.36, 6.68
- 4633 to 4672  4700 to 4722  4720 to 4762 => 0.05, 6.67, 7.08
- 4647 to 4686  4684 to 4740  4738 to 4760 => 0.03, 6.57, 7.24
